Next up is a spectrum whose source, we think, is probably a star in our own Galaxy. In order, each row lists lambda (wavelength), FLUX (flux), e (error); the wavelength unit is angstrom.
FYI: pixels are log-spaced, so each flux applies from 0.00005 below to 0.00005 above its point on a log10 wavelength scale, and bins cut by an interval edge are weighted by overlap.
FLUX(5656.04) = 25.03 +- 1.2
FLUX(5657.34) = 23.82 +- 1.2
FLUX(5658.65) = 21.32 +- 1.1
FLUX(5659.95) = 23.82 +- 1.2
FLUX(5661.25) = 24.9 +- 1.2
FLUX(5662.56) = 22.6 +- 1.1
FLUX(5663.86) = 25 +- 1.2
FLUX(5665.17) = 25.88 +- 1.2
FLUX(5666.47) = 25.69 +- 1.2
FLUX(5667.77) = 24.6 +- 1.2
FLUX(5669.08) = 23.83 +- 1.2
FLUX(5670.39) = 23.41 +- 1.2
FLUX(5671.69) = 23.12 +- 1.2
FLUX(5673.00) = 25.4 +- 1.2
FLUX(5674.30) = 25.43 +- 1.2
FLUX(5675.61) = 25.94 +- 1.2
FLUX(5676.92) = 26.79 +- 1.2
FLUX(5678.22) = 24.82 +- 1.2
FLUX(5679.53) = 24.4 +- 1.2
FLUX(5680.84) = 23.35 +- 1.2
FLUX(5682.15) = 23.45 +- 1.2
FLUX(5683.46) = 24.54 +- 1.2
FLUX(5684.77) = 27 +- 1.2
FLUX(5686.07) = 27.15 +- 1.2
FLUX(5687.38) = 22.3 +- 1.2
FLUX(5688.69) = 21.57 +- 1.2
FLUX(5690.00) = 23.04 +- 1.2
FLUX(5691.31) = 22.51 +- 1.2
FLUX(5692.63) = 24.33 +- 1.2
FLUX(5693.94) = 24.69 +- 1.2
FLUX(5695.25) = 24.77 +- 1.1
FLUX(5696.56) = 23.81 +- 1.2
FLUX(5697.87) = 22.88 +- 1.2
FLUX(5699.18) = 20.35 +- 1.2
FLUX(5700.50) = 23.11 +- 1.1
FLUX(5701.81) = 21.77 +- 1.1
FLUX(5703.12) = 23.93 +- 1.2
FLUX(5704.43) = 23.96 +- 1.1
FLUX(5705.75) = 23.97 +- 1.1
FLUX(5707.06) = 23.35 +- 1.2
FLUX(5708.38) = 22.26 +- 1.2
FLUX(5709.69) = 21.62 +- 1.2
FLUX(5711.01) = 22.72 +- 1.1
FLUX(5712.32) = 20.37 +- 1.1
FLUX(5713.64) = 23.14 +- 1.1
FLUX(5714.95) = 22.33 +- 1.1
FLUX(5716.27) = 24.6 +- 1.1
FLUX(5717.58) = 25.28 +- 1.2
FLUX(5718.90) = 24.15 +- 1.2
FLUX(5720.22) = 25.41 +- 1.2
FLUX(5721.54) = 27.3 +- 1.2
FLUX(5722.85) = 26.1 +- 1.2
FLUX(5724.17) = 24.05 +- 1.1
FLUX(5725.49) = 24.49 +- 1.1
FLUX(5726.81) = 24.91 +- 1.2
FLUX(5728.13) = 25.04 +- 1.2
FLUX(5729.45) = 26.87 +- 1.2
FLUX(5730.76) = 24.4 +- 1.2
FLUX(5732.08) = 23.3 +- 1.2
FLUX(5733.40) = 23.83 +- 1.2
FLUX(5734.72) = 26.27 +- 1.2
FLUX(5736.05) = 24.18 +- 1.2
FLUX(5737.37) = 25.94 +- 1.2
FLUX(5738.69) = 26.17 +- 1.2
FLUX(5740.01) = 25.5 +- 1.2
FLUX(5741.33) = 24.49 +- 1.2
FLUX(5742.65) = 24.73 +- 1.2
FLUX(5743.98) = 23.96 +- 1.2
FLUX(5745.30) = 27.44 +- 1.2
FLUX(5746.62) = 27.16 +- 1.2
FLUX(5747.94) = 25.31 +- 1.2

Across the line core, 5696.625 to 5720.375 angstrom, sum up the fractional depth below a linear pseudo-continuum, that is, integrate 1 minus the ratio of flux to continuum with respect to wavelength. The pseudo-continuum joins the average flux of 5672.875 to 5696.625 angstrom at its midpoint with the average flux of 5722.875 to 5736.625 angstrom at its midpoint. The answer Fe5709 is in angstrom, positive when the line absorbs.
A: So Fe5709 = 1.55 angstrom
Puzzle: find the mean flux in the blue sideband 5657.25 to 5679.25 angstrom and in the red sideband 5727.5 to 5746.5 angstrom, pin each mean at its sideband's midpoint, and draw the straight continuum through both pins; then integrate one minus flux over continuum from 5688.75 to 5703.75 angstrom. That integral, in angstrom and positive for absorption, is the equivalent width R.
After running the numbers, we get 1.0 angstrom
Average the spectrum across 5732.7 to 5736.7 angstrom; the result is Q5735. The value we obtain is 24.7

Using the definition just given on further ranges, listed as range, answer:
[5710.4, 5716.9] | 22.6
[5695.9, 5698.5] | 23.4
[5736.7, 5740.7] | 25.9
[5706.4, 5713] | 22.1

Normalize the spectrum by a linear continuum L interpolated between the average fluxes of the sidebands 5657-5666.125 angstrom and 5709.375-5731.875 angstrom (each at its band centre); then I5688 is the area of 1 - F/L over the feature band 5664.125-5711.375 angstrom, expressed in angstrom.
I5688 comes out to 0.3 angstrom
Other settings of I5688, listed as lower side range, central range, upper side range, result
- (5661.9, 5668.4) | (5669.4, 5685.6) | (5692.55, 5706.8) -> -0.4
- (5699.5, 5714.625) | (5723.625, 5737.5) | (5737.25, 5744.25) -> -0.2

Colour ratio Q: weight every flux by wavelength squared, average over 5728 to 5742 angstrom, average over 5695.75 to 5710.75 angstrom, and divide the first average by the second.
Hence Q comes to 1.11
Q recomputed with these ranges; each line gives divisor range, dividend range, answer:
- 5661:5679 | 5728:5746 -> 1.04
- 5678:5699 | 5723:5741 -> 1.06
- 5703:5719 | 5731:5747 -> 1.10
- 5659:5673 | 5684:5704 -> 0.98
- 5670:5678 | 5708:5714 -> 0.89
